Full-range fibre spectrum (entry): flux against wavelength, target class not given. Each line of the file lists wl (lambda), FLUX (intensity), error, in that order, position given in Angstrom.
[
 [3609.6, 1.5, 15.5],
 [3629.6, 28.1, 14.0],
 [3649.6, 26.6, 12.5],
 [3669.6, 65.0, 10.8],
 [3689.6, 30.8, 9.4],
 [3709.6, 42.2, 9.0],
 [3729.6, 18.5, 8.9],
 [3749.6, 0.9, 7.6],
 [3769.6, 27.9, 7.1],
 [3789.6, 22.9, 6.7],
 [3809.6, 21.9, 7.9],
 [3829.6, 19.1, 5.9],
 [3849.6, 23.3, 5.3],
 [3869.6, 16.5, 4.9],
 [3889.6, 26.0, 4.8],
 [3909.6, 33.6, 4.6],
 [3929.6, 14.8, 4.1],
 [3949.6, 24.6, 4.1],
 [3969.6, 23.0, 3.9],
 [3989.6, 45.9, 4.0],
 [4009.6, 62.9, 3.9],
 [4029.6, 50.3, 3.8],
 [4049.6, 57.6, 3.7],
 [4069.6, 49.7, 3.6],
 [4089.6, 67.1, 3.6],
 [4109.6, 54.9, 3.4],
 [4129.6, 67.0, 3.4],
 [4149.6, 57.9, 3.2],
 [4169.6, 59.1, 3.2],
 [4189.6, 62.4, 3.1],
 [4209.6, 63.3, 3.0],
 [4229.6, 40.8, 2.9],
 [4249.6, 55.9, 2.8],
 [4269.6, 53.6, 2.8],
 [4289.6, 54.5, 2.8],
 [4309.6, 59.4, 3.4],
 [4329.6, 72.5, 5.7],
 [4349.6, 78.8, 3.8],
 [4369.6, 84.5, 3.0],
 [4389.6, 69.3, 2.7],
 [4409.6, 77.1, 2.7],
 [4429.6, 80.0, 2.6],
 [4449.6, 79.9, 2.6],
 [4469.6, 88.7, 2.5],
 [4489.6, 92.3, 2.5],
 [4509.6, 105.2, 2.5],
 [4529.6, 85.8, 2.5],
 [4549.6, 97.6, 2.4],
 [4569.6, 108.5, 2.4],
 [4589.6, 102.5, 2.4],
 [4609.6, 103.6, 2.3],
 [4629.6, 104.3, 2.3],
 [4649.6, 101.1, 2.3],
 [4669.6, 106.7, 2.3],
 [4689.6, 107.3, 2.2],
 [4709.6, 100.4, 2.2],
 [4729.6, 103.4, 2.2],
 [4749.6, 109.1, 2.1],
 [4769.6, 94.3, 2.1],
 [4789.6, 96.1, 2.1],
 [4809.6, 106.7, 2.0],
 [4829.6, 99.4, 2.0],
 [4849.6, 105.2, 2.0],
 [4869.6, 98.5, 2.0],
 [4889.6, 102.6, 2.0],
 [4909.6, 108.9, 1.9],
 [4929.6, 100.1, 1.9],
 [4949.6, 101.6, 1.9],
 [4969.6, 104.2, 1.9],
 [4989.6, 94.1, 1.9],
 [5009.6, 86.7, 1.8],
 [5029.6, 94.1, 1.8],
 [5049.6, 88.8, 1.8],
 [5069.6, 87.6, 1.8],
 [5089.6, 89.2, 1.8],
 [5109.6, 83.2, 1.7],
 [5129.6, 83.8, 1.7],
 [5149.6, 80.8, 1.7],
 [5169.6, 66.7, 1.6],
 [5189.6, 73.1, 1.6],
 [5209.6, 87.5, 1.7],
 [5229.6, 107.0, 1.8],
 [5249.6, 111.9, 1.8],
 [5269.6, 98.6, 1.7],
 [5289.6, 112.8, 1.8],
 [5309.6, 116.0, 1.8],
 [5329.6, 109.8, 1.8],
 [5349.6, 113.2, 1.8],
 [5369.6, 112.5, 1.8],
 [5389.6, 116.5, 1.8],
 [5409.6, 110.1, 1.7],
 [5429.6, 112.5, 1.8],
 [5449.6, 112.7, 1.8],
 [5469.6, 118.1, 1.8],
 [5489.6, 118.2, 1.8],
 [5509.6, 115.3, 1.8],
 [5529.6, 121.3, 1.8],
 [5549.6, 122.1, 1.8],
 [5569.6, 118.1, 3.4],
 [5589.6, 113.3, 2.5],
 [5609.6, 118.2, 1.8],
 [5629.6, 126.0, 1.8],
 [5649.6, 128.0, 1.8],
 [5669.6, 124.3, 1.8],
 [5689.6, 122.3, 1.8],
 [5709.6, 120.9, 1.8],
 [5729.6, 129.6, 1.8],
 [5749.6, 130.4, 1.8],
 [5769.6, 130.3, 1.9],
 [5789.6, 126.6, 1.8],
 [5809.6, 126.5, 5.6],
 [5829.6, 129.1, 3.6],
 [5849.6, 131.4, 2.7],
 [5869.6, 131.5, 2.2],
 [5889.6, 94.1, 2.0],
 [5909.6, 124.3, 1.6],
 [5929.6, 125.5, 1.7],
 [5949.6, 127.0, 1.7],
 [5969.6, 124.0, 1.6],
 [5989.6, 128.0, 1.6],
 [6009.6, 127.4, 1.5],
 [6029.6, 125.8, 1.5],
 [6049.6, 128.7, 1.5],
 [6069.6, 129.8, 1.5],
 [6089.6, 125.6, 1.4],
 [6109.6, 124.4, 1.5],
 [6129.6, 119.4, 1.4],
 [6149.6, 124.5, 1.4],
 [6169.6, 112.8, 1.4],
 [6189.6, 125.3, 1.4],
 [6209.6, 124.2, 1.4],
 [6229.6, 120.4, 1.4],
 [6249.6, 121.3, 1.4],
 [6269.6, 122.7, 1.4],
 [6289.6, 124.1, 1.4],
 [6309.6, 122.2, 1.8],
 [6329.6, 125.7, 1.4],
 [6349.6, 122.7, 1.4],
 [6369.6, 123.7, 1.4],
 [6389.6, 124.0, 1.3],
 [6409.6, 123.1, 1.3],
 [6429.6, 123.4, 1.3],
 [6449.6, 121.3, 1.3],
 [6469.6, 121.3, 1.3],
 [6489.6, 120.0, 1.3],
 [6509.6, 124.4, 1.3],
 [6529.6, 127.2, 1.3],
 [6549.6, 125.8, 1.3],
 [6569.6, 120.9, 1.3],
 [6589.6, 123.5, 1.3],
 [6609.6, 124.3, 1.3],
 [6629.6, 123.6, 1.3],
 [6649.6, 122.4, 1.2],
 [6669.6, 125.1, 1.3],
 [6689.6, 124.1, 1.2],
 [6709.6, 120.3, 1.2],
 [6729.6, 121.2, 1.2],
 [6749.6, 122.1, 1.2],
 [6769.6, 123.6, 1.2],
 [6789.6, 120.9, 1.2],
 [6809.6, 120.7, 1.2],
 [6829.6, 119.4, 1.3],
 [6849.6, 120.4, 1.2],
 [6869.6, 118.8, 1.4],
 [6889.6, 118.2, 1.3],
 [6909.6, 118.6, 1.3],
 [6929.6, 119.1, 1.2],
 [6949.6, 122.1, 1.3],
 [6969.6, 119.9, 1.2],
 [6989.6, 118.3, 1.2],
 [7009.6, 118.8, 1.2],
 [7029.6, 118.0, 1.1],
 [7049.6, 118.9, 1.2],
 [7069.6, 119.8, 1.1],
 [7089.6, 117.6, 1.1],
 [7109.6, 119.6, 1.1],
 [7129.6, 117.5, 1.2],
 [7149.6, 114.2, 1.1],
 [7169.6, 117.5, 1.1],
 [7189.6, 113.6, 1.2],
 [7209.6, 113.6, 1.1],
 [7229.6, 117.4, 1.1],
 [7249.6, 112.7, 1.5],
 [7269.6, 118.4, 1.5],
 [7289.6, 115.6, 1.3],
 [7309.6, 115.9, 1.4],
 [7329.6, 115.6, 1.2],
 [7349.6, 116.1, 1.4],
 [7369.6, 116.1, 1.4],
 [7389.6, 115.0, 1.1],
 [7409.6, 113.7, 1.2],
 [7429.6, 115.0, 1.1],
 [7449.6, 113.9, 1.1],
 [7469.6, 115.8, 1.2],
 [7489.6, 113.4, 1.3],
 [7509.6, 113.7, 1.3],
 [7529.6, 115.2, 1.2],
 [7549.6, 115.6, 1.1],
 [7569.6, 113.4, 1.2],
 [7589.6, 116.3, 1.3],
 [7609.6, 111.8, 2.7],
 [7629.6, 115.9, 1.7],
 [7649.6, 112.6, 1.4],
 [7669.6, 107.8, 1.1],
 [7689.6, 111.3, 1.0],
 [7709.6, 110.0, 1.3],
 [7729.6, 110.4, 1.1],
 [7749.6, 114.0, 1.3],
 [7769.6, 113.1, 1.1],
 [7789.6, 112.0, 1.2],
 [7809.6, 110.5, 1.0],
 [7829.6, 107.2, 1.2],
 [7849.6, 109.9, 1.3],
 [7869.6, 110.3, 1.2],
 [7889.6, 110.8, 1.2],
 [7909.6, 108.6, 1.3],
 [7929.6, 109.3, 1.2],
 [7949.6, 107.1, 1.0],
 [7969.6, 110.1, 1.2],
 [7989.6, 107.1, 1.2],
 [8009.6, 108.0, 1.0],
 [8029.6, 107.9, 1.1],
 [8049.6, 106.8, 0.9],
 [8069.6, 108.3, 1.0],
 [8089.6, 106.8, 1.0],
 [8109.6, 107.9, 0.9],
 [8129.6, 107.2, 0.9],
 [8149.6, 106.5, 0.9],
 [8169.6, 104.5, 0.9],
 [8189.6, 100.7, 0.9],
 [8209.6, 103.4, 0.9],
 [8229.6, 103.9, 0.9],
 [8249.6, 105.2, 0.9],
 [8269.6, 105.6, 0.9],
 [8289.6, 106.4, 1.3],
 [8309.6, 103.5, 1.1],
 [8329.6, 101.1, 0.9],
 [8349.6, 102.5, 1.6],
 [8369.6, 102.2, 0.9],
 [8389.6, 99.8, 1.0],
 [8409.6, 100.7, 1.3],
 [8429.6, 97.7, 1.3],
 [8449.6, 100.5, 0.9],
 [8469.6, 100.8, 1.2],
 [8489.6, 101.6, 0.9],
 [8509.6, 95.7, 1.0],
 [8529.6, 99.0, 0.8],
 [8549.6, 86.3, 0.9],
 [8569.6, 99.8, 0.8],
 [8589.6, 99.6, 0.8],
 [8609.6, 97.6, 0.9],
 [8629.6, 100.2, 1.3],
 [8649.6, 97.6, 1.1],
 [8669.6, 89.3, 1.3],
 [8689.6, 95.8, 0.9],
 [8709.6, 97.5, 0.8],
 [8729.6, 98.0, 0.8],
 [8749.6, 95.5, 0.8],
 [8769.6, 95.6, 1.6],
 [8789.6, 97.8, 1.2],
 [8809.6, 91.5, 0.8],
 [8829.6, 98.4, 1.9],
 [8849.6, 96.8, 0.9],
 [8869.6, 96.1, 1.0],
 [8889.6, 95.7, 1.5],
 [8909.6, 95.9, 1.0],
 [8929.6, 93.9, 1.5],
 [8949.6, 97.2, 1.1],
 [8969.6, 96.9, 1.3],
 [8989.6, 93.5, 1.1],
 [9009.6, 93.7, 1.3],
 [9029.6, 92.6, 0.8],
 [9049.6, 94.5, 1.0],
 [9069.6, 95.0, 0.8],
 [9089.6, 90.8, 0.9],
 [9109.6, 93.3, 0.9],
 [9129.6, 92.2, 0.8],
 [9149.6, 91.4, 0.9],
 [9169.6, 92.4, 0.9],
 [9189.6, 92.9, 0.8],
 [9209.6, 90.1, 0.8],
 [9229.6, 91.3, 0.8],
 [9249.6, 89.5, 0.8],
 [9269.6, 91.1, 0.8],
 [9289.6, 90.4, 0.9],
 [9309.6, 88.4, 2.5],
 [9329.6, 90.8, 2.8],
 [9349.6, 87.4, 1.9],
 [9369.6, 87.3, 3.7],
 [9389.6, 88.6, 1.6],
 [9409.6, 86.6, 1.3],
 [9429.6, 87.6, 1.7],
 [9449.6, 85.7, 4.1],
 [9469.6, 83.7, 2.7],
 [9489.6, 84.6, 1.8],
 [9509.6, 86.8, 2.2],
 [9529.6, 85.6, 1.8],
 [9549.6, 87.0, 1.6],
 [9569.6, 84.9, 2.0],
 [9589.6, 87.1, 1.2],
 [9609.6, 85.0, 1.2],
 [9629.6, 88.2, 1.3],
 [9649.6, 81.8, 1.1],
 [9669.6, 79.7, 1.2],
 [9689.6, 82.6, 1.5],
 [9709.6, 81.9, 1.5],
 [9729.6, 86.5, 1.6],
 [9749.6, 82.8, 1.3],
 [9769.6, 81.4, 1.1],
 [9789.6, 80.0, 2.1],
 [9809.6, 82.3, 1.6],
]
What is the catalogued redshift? 0.00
